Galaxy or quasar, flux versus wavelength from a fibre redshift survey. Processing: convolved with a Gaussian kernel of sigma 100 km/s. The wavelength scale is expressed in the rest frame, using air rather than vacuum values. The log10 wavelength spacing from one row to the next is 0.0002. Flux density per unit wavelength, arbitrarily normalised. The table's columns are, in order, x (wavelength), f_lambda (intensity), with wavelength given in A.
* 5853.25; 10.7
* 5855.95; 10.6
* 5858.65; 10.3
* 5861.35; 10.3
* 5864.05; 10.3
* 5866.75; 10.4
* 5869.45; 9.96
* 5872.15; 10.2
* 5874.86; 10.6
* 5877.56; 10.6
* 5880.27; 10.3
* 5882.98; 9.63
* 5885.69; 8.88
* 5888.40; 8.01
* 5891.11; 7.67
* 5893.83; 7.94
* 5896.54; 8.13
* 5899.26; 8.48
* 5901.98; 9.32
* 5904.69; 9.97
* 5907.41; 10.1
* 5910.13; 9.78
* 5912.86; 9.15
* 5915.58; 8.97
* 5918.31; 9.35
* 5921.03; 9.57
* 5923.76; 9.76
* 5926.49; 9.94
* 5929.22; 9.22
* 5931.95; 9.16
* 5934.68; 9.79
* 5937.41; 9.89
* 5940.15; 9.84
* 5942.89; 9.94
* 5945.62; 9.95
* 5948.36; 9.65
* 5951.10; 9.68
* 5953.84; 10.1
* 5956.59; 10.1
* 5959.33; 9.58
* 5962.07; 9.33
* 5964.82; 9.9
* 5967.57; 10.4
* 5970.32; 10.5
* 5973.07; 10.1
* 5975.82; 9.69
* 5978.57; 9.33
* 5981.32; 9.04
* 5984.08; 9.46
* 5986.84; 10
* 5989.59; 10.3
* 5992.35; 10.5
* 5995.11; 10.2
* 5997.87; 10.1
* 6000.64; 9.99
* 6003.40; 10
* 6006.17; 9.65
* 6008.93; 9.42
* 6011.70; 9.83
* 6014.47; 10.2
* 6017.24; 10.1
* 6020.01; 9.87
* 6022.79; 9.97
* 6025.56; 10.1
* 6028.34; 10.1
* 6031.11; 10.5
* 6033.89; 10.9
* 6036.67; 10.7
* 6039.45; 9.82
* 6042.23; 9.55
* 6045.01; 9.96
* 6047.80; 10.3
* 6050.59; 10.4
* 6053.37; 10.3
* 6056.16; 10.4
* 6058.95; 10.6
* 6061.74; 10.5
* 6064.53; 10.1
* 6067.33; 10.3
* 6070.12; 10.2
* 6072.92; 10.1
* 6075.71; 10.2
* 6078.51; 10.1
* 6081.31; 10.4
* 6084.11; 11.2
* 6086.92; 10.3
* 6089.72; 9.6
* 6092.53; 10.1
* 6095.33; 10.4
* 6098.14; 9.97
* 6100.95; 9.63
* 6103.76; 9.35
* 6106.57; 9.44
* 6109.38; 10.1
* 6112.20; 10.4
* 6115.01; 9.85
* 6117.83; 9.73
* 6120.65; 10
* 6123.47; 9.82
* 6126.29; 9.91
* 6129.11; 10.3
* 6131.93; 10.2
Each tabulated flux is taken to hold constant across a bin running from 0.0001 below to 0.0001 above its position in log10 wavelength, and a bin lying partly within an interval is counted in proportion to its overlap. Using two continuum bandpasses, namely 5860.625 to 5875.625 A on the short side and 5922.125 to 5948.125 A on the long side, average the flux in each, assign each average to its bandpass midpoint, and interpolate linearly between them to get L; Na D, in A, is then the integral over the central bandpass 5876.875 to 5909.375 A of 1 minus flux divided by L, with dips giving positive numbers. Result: 3.24 A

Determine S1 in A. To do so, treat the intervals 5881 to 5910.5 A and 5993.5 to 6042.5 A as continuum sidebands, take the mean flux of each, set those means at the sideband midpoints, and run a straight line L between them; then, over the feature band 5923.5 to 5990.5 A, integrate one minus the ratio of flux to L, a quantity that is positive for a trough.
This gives -2.1 A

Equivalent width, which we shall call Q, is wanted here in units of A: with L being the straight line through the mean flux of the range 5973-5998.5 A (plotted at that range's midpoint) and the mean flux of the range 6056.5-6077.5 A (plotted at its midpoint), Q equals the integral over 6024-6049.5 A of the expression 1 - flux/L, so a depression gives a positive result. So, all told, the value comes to -0.2 A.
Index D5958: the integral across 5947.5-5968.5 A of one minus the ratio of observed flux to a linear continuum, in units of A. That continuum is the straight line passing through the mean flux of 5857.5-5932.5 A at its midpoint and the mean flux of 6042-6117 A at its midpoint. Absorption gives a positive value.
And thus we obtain -0.2 A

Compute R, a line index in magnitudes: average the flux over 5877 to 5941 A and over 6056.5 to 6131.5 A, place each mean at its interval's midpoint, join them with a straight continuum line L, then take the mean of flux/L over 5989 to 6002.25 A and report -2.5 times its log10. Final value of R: -0.06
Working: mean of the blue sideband 9.29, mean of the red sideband 10.1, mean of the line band 10.2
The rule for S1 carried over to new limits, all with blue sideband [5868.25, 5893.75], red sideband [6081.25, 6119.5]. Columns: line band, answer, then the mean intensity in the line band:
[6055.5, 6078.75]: -0.8 A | 10.3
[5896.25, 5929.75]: 0.5 A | 9.41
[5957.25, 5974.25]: -0.5 A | 9.97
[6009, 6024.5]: -0.2 A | 9.95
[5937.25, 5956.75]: -0.5 A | 9.88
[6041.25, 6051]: -0.2 A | 10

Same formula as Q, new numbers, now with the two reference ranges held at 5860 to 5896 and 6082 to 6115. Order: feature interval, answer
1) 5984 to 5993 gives -0.3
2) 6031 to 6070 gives -1.4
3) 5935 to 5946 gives -0.2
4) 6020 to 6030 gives -0.2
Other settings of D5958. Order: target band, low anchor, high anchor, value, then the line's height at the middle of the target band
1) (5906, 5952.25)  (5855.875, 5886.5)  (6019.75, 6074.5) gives 2.57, 10.2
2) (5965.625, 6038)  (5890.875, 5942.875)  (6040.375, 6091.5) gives -1.40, 9.85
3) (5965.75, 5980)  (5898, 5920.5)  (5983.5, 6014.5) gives -0.28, 9.81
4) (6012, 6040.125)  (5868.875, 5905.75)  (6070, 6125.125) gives -1.30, 9.77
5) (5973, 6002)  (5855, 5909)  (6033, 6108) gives 0.11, 9.91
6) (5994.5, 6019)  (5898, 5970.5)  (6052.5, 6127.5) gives -0.15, 9.87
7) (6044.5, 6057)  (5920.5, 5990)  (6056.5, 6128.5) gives -0.36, 10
